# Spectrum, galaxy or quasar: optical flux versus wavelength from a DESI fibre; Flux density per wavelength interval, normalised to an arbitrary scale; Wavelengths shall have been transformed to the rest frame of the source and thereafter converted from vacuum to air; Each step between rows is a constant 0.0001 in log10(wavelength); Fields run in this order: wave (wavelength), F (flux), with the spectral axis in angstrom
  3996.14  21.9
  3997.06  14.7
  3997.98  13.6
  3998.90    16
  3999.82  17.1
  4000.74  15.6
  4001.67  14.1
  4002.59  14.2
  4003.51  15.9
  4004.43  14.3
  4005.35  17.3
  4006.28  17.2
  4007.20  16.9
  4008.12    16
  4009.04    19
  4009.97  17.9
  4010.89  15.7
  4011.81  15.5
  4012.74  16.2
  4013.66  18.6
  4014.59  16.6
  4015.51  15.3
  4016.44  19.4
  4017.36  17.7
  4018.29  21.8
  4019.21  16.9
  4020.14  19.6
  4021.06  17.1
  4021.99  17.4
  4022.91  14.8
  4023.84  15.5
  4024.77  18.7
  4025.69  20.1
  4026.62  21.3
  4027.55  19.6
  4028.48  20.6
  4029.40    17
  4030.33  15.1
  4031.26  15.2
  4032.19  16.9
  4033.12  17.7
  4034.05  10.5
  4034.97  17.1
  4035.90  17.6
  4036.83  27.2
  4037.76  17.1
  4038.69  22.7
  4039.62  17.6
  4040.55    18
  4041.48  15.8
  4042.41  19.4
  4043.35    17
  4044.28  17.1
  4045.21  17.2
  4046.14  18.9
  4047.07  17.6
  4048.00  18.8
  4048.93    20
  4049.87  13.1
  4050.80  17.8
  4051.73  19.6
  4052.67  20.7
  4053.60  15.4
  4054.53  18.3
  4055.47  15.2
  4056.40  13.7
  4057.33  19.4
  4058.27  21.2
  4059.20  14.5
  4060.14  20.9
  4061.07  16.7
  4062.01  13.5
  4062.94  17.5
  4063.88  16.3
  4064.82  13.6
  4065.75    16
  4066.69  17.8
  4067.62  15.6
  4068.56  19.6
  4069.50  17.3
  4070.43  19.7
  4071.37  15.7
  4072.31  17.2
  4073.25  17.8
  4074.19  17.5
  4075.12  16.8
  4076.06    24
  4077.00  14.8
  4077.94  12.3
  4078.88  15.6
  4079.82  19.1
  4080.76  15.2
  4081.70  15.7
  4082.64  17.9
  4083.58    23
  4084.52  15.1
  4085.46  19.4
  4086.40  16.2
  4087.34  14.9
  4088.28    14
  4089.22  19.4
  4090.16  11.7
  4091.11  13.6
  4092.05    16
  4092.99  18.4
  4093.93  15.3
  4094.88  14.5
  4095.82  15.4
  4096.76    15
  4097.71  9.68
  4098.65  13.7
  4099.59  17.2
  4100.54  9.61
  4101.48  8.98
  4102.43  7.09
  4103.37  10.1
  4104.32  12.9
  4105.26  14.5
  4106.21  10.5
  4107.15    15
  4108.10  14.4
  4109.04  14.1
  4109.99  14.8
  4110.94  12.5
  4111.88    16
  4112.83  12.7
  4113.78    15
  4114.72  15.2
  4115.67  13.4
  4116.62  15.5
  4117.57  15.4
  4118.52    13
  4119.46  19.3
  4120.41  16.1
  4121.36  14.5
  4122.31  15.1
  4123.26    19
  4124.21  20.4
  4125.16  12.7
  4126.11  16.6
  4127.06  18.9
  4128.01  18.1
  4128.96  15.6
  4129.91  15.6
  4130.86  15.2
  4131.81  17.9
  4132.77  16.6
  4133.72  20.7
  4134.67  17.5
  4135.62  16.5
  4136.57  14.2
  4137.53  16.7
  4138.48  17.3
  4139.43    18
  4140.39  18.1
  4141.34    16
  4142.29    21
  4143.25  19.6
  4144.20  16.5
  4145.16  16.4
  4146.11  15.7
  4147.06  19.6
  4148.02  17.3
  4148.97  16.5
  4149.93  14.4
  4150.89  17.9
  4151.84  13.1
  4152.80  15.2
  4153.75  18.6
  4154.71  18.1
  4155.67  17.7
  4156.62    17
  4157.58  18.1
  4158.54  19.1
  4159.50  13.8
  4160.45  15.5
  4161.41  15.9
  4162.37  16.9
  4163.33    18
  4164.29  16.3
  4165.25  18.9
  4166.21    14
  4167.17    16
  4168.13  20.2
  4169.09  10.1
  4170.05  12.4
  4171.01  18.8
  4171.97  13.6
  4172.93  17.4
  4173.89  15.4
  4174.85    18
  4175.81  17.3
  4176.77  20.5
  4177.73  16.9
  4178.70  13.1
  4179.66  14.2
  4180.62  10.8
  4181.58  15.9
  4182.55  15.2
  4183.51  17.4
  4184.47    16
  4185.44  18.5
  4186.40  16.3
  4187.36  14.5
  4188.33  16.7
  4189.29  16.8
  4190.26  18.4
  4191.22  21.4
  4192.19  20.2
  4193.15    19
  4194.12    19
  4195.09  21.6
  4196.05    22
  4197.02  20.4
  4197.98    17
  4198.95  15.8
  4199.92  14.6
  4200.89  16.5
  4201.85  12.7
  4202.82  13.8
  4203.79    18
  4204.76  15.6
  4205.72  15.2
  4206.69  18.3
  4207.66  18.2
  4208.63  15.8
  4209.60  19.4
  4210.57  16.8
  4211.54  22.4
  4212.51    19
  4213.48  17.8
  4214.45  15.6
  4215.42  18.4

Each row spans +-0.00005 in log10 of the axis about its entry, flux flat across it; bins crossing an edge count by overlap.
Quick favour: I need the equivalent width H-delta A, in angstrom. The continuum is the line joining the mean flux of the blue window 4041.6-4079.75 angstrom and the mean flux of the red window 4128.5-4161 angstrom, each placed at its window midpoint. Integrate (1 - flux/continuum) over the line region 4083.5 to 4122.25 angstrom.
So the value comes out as 6.2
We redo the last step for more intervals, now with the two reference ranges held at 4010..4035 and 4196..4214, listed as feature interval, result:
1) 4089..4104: 3.40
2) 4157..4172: 0.92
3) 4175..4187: 0.82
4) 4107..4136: 2.27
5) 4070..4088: 0.09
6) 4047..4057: 0.01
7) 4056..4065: 0.24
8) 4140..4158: 0.07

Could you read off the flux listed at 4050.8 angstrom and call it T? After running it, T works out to 17.8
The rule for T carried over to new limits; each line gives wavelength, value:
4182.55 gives 15.2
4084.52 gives 15.1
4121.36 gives 14.5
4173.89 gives 15.4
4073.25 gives 17.8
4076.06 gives 24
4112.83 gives 12.7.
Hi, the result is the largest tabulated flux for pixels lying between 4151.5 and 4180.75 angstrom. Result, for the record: 20.5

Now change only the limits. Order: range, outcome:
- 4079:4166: 23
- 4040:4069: 21.2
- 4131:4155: 21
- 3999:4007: 17.3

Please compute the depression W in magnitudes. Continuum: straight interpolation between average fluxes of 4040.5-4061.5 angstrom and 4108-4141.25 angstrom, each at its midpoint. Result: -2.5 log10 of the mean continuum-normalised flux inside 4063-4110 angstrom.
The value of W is 0.102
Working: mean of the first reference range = 17.7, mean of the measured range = 15.4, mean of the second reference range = 16.1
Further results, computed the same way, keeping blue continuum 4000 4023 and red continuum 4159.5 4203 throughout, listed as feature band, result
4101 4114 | 0.30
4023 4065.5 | -0.05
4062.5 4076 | -0.03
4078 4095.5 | 0.03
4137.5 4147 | -0.06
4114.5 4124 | 0.06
